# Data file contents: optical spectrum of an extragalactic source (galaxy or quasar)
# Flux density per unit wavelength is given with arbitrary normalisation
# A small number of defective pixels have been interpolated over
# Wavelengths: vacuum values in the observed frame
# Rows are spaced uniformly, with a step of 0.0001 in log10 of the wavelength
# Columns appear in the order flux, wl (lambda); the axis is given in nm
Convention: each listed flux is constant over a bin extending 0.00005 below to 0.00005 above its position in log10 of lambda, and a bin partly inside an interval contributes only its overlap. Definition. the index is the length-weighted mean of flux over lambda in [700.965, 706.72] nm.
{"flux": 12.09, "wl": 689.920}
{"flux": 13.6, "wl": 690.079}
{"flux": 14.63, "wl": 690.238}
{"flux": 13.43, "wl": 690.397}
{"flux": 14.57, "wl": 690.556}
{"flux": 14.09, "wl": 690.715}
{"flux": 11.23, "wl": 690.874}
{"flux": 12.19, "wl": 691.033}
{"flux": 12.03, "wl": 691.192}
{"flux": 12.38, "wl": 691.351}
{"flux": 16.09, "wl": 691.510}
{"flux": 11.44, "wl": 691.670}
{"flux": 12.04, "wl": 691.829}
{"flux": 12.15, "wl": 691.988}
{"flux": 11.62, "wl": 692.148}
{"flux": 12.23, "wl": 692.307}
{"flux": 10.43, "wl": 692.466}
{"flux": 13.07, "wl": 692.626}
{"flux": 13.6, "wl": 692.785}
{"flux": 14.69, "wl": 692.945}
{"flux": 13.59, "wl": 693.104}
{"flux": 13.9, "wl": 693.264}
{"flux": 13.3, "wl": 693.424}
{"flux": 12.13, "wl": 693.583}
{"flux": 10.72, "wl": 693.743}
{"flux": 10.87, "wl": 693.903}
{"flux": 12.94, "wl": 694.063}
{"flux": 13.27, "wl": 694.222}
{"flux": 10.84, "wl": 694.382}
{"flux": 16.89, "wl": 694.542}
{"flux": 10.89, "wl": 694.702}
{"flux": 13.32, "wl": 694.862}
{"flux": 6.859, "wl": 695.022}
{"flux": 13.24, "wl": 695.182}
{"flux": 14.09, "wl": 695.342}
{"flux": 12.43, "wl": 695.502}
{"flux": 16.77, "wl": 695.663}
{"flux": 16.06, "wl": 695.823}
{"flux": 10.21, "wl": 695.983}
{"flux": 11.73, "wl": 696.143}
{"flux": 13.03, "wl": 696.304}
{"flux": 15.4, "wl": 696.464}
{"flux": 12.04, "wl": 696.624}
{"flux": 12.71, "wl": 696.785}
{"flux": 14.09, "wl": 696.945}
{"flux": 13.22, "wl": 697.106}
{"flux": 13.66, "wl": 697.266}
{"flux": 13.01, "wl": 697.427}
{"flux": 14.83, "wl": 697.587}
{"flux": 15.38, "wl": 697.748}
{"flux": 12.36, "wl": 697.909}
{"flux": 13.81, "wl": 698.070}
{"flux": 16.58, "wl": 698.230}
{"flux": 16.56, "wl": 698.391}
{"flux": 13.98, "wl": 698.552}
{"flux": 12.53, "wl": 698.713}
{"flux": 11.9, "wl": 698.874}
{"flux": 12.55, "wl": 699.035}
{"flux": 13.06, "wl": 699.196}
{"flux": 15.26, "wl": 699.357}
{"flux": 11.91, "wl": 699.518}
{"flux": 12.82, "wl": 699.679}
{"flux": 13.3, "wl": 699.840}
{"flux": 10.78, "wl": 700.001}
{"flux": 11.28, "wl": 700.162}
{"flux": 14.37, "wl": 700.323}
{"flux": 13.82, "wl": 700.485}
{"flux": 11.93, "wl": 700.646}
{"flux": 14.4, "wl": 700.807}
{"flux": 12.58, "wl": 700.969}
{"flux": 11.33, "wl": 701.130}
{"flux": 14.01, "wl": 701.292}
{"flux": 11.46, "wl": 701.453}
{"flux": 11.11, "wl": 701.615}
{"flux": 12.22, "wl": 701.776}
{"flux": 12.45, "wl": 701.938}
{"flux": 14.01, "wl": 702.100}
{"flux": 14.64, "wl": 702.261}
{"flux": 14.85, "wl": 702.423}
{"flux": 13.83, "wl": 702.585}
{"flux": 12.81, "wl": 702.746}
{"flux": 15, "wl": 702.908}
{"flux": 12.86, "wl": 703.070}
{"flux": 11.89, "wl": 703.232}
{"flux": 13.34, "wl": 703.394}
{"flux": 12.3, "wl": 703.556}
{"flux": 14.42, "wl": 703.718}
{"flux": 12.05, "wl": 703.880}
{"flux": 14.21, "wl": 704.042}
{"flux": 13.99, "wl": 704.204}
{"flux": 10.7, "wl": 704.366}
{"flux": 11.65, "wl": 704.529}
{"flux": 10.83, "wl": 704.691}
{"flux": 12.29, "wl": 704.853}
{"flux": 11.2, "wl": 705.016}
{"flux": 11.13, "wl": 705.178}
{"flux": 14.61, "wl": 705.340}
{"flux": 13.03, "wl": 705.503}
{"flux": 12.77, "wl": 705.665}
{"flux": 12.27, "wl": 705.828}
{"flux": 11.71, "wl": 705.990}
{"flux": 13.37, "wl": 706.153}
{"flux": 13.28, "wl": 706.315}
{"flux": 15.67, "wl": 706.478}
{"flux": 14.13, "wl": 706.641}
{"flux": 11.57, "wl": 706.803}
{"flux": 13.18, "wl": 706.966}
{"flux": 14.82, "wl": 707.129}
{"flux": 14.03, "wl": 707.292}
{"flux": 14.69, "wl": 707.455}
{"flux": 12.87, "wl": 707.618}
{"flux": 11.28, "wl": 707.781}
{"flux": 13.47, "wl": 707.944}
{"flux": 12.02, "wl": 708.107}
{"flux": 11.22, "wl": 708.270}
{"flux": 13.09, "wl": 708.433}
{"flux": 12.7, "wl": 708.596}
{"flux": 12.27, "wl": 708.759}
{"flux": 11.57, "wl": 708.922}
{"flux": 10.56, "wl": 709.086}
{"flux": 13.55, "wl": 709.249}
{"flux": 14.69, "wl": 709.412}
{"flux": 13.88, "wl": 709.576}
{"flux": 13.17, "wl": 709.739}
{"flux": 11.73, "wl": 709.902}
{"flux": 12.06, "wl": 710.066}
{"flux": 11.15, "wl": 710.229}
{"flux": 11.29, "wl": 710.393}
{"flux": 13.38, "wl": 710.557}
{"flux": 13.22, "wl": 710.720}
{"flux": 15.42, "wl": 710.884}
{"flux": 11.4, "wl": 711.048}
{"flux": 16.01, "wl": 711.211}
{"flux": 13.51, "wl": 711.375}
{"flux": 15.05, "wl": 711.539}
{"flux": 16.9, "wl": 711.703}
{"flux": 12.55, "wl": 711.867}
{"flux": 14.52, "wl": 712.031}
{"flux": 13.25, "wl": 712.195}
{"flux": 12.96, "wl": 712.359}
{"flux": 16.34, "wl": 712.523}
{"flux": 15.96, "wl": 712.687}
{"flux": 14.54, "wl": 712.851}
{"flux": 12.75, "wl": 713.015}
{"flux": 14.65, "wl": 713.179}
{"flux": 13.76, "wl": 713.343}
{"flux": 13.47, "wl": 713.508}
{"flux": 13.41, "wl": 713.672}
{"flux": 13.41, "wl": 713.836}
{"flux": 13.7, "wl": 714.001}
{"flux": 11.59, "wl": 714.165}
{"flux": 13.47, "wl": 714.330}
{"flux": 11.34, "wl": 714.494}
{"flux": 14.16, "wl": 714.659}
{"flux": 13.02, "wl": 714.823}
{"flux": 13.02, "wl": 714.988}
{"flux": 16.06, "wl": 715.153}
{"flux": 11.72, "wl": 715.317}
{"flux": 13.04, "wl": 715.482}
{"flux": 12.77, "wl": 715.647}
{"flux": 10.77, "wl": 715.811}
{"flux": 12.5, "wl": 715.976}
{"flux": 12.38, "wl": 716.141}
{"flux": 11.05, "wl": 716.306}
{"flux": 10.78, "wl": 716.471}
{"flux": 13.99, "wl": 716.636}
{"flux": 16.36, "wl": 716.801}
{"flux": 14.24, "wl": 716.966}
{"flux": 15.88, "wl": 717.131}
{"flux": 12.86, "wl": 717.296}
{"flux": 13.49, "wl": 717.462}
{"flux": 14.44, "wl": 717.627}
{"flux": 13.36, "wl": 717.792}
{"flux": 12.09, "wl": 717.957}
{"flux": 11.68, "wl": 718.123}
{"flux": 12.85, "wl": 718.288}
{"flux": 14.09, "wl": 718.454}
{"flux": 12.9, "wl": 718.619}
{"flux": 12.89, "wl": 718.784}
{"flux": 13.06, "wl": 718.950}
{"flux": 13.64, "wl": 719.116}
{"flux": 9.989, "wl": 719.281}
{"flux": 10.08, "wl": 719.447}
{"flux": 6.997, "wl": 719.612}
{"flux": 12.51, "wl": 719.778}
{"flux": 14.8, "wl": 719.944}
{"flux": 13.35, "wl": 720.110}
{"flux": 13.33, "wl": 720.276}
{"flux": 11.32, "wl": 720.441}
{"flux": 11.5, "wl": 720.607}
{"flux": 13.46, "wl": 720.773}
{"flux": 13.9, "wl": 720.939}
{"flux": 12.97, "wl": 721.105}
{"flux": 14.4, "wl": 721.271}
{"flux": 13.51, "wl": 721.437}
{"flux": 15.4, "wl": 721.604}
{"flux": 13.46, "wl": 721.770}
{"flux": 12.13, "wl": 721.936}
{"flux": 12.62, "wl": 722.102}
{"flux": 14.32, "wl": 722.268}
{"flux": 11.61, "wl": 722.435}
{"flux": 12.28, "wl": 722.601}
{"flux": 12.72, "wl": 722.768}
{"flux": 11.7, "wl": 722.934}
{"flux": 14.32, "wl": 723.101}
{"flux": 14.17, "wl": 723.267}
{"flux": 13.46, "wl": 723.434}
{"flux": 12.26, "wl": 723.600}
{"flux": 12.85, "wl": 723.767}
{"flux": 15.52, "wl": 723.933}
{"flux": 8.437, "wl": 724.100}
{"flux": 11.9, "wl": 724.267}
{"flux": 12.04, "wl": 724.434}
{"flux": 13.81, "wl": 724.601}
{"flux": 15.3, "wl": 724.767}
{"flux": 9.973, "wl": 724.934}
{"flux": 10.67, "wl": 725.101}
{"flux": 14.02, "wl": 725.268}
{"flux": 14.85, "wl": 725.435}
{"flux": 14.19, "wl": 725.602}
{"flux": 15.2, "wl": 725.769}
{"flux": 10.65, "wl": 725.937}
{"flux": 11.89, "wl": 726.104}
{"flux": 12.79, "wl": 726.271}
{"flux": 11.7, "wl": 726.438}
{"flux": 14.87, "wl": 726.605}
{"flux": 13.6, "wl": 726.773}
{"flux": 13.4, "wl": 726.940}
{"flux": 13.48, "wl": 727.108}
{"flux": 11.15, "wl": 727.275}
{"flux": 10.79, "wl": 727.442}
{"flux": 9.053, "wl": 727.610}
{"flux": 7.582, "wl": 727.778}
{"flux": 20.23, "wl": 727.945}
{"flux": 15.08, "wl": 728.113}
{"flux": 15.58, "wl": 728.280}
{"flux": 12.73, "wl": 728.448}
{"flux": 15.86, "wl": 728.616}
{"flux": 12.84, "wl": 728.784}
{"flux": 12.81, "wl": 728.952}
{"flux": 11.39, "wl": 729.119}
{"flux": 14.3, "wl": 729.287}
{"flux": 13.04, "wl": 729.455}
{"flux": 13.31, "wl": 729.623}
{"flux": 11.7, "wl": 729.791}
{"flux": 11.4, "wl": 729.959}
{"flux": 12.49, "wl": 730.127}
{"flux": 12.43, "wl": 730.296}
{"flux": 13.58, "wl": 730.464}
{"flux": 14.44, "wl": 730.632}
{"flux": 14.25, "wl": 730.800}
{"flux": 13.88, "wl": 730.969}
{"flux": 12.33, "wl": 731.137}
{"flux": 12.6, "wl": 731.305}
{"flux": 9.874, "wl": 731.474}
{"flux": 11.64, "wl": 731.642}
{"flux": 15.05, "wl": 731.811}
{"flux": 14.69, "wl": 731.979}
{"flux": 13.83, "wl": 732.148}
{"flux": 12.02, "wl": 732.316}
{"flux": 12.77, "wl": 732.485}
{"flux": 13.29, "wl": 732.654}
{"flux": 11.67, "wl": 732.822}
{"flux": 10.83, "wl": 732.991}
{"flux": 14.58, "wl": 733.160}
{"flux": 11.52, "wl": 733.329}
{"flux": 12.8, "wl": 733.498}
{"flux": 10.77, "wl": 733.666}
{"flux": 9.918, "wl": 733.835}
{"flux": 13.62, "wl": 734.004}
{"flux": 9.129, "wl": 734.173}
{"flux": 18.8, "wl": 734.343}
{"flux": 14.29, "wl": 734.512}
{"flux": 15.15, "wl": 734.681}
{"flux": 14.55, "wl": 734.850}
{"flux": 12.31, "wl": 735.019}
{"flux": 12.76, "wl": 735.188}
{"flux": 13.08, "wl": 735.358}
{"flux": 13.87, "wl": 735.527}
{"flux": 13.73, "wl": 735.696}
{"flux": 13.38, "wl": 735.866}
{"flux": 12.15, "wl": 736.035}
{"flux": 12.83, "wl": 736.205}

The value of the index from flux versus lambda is 12.9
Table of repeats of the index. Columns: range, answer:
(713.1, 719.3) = 13.1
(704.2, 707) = 12.6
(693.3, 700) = 13.2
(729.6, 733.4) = 12.8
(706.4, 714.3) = 13.4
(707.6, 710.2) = 12.5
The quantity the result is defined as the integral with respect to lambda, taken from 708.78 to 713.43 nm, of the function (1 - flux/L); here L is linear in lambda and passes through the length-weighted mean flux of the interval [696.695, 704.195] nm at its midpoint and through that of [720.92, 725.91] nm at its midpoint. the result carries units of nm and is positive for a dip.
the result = -0.12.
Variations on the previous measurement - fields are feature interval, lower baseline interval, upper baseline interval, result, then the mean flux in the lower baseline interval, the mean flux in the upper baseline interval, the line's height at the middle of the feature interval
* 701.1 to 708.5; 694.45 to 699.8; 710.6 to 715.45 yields 0.38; 13.4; 13.8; 13.6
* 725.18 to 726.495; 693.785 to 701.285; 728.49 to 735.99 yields -0.02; 13.1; 13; 13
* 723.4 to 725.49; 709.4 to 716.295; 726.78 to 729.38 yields 0.08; 13.4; 13.1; 13.2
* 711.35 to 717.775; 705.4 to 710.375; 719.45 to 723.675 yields -0.37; 12.8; 12.8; 12.8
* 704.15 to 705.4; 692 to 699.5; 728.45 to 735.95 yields 0.11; 13.1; 13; 13.1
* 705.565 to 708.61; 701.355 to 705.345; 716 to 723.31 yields -0.06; 12.8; 12.9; 12.8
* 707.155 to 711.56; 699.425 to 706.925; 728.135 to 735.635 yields -0.02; 12.8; 13.1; 12.9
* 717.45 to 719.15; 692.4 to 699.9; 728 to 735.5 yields 0.00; 13.2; 13.1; 13.1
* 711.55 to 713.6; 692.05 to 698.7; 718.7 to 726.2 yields -0.23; 13.2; 12.7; 12.9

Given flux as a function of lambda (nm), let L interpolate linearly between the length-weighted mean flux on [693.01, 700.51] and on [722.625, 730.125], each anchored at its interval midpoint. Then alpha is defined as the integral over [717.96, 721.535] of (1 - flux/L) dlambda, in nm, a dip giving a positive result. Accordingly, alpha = 0.12 nm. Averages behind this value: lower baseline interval 13.2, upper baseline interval 12.9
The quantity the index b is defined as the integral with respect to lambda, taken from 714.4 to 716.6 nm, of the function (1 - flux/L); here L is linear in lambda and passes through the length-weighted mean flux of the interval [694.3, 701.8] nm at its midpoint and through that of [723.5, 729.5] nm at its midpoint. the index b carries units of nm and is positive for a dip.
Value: 0.08 nm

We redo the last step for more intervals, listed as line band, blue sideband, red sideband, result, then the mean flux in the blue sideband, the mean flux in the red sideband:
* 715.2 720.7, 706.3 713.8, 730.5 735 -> 0.26 nm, 13.4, 13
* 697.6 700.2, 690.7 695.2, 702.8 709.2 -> -0.18 nm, 12.5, 12.8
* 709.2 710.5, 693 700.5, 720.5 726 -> 0.04 nm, 13.2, 13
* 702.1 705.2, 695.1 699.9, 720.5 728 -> 0.12 nm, 13.6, 12.9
